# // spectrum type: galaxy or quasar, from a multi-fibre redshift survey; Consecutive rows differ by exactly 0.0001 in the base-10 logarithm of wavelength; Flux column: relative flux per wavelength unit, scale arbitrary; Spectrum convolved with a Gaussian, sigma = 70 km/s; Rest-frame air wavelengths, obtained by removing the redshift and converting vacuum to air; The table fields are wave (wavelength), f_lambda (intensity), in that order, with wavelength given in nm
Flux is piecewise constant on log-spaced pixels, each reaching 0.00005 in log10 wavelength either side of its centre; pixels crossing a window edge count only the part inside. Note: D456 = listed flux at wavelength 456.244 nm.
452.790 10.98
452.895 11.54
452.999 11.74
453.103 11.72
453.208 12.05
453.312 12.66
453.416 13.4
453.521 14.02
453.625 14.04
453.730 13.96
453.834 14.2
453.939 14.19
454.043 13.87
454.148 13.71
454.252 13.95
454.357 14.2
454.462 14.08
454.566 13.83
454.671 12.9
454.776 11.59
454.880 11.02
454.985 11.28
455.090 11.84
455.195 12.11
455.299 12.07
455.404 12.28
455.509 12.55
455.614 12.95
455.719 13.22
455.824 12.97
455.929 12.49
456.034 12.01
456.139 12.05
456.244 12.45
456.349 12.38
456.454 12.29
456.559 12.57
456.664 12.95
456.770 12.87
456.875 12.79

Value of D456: 12.45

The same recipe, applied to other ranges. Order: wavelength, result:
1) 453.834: 14.2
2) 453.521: 14.02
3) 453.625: 14.04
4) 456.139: 12.05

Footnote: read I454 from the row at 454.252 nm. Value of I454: 13.95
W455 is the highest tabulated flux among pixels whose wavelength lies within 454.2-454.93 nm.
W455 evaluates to 14.2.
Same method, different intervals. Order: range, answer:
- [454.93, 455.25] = 12.11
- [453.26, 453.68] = 14.04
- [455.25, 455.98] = 13.22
